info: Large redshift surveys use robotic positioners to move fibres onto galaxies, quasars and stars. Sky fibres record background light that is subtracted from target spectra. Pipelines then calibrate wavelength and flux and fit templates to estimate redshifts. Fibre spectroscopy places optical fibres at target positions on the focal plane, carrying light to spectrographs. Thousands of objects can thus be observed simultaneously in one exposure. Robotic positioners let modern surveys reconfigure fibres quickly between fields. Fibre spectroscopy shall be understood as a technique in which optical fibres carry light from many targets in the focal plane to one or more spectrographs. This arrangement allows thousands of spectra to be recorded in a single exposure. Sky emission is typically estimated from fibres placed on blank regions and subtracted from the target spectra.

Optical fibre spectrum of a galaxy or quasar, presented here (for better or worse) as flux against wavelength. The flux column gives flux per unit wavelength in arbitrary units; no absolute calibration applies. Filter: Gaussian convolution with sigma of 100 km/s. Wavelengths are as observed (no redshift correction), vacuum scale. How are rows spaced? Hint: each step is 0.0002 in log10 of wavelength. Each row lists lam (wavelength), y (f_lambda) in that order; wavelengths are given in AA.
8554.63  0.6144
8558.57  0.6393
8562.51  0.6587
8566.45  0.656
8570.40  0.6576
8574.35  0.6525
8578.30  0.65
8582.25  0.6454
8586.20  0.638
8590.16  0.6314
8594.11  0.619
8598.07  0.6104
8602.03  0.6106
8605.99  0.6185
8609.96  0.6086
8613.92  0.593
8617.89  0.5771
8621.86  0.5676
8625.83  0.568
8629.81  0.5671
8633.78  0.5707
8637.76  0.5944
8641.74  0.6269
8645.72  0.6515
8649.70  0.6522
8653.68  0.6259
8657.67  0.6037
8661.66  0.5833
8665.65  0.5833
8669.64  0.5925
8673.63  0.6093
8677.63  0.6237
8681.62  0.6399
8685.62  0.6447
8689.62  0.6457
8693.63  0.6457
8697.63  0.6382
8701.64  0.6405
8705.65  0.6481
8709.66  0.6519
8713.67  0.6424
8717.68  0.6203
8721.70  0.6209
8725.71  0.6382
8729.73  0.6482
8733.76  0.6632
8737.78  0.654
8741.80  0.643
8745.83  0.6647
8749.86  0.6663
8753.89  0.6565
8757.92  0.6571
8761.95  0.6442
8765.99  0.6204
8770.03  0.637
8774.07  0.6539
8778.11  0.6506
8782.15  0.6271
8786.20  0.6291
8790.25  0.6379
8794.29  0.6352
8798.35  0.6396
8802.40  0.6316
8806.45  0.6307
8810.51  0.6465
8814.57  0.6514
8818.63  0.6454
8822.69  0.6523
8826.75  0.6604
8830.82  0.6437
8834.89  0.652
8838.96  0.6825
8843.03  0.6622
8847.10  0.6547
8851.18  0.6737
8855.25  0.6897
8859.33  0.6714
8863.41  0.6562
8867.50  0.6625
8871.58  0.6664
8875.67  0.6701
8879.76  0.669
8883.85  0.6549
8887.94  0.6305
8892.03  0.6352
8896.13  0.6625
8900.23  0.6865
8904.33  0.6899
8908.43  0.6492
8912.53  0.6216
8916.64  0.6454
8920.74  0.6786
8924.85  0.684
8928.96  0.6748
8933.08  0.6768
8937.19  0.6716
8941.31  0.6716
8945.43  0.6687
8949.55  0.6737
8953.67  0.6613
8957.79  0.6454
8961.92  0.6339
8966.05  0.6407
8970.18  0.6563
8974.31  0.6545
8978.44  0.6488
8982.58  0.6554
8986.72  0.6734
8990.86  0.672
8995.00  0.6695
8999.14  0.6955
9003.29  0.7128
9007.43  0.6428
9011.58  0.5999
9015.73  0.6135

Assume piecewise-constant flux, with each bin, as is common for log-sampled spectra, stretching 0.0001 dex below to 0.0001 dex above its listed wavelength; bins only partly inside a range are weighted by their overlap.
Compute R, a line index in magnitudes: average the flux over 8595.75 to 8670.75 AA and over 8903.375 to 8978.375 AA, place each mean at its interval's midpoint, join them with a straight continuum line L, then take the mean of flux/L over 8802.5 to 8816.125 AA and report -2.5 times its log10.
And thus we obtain -0.01 mag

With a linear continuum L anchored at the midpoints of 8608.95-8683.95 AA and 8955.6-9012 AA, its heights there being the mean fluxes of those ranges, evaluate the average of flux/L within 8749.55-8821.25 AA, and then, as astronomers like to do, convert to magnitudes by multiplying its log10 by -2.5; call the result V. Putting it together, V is -0.03 mag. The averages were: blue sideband 0.602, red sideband 0.659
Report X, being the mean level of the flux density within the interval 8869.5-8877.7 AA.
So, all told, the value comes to 0.668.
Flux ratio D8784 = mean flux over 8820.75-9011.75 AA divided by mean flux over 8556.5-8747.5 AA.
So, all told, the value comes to 1.1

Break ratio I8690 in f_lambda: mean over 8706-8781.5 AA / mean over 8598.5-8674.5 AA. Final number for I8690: 1.1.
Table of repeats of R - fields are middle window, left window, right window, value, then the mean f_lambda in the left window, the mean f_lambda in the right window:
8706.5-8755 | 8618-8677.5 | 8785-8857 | -0.04 mag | 0.6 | 0.651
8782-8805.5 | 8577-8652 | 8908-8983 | 0.00 mag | 0.61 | 0.659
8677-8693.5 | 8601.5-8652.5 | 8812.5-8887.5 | -0.04 mag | 0.601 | 0.661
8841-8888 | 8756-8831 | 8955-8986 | -0.03 mag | 0.642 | 0.649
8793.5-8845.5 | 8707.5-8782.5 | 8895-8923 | 0.01 mag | 0.646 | 0.662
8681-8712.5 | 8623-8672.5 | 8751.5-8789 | -0.05 mag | 0.601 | 0.642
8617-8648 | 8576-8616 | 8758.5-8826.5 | 0.06 mag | 0.623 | 0.641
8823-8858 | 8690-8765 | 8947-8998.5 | -0.02 mag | 0.646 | 0.658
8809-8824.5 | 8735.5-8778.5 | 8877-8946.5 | 0.01 mag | 0.65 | 0.663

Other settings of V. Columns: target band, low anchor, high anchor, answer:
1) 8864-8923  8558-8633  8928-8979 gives -0.01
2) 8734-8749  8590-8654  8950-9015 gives -0.06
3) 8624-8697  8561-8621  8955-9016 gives 0.03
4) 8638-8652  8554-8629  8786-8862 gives -0.02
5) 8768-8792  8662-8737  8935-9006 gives 0.00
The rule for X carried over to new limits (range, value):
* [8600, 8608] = 0.614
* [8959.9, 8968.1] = 0.637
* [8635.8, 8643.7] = 0.611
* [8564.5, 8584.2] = 0.652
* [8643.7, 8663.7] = 0.623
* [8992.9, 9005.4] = 0.693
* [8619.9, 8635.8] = 0.568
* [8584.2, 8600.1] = 0.625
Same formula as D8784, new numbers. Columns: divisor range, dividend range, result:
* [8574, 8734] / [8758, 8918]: 1.05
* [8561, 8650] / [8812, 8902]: 1.07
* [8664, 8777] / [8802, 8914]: 1.03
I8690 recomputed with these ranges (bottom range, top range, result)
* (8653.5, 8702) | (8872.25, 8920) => 1.06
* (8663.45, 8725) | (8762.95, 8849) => 1.02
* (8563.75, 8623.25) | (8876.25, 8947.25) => 1.06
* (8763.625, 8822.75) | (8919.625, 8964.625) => 1.04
